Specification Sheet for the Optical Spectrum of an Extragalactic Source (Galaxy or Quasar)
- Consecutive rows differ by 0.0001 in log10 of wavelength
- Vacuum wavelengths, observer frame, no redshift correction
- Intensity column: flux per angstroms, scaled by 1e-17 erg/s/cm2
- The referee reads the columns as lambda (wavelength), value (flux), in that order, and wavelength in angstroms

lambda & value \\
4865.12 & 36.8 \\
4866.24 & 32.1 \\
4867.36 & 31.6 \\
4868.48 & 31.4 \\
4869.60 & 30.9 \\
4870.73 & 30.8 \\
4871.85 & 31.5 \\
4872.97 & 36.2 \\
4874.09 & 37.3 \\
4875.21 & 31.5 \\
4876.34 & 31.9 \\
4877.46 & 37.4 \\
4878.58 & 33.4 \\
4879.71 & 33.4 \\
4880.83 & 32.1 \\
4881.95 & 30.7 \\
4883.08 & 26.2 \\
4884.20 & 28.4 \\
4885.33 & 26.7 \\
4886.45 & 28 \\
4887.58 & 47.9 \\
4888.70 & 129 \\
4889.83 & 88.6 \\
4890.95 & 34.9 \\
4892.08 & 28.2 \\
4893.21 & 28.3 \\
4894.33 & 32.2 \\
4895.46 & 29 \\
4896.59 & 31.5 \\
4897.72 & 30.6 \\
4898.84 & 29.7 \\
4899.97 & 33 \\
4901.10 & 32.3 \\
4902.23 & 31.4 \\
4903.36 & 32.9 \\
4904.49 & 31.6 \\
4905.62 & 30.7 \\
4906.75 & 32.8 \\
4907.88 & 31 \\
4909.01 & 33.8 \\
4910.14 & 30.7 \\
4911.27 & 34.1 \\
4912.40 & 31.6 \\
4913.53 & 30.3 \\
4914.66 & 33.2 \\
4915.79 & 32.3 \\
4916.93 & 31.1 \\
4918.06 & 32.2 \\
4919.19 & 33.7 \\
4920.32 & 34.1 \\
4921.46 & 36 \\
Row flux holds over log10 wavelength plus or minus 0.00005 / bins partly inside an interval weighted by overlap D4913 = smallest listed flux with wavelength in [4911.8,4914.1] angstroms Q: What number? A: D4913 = 30.3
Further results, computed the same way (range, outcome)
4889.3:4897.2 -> 28.2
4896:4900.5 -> 29.7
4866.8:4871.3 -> 30.8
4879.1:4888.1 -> 26.2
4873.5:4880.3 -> 31.5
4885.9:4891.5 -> 28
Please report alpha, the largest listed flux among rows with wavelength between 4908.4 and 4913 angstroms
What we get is 34.1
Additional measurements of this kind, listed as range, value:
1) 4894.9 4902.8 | 33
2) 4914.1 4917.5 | 33.2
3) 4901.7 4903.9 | 32.9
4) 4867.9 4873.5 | 36.2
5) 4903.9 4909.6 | 33.8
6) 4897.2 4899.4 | 30.6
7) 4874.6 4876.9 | 31.9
